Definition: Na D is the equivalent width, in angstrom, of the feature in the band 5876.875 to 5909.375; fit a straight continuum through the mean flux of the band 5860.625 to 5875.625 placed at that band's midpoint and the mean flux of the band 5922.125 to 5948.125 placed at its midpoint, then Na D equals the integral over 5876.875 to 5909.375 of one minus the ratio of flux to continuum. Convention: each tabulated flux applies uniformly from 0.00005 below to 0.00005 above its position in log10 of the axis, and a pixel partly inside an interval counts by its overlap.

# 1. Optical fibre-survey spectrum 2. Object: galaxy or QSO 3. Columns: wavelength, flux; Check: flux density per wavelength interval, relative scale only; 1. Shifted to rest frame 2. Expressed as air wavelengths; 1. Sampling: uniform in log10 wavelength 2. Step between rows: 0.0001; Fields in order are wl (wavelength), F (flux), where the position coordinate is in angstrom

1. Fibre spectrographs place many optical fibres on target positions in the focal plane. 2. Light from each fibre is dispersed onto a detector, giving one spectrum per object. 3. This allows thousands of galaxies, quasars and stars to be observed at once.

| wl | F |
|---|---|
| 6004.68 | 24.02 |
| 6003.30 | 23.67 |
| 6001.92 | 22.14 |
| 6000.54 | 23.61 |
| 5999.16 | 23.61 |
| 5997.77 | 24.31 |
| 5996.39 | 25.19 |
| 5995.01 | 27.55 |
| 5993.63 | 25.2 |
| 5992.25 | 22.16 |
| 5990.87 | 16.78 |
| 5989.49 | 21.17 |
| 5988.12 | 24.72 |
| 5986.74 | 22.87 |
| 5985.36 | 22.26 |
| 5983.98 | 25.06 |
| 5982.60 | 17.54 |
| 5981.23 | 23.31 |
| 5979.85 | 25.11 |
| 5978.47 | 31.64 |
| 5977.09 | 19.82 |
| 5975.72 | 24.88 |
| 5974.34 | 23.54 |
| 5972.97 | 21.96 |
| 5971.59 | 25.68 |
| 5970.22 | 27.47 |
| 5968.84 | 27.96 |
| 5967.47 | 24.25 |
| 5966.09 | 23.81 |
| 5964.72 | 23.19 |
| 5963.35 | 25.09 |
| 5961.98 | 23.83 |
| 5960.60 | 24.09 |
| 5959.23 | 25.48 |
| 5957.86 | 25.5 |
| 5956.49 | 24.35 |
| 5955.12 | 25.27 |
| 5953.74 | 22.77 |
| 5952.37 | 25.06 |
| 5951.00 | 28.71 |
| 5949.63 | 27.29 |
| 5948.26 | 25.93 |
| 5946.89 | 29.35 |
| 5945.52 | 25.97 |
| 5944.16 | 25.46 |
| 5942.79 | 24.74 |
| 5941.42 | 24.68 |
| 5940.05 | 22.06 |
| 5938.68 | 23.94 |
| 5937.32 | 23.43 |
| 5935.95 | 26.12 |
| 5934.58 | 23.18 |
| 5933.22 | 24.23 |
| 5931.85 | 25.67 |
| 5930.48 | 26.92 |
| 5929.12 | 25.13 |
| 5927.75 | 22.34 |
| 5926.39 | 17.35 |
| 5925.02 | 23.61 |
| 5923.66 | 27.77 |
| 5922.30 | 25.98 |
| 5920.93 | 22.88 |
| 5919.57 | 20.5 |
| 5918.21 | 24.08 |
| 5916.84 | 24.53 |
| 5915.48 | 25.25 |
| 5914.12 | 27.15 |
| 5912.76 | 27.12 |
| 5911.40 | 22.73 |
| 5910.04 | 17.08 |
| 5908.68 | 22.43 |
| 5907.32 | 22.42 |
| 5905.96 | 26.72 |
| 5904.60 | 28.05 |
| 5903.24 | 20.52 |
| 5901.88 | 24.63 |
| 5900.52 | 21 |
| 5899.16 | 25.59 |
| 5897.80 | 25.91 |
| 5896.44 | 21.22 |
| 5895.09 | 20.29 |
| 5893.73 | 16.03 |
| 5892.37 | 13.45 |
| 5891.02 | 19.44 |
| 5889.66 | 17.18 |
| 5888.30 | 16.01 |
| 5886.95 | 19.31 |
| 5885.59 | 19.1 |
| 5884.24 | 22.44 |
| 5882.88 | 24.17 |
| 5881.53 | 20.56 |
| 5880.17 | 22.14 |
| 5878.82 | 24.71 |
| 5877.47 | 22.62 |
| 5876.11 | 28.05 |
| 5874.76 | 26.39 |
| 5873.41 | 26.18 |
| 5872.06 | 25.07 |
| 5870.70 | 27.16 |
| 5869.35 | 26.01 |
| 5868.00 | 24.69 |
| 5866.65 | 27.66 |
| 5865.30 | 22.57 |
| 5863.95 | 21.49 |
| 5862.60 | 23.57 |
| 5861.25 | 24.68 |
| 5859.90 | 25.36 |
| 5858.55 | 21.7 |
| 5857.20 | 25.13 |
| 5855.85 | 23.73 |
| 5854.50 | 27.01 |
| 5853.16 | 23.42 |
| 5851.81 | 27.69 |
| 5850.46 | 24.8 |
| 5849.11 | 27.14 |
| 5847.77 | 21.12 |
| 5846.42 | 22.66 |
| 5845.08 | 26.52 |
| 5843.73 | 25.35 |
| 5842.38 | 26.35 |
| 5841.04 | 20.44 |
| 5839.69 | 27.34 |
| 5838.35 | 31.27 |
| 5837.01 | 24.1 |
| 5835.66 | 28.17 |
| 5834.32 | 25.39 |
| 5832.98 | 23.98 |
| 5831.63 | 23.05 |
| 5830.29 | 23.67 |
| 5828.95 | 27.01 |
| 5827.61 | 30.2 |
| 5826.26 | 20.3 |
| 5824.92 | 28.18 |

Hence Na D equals 4.5 angstrom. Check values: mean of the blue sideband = 25.1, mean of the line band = 21.5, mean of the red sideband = 24.6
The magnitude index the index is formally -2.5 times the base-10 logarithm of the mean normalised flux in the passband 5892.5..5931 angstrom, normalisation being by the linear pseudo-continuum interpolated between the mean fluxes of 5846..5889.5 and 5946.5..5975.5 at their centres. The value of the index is 0.06 mag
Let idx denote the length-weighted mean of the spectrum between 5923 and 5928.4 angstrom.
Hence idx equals 22.8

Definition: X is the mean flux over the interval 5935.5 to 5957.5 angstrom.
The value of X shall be 25.3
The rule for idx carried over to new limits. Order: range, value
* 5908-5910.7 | 19.8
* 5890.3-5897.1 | 18.1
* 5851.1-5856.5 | 25.5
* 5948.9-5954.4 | 26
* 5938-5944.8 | 24.2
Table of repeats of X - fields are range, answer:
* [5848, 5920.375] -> 23.3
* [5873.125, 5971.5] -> 23.7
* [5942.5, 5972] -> 25.5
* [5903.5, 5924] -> 24.2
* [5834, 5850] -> 25.5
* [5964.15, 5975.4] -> 24.7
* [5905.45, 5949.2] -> 24.3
